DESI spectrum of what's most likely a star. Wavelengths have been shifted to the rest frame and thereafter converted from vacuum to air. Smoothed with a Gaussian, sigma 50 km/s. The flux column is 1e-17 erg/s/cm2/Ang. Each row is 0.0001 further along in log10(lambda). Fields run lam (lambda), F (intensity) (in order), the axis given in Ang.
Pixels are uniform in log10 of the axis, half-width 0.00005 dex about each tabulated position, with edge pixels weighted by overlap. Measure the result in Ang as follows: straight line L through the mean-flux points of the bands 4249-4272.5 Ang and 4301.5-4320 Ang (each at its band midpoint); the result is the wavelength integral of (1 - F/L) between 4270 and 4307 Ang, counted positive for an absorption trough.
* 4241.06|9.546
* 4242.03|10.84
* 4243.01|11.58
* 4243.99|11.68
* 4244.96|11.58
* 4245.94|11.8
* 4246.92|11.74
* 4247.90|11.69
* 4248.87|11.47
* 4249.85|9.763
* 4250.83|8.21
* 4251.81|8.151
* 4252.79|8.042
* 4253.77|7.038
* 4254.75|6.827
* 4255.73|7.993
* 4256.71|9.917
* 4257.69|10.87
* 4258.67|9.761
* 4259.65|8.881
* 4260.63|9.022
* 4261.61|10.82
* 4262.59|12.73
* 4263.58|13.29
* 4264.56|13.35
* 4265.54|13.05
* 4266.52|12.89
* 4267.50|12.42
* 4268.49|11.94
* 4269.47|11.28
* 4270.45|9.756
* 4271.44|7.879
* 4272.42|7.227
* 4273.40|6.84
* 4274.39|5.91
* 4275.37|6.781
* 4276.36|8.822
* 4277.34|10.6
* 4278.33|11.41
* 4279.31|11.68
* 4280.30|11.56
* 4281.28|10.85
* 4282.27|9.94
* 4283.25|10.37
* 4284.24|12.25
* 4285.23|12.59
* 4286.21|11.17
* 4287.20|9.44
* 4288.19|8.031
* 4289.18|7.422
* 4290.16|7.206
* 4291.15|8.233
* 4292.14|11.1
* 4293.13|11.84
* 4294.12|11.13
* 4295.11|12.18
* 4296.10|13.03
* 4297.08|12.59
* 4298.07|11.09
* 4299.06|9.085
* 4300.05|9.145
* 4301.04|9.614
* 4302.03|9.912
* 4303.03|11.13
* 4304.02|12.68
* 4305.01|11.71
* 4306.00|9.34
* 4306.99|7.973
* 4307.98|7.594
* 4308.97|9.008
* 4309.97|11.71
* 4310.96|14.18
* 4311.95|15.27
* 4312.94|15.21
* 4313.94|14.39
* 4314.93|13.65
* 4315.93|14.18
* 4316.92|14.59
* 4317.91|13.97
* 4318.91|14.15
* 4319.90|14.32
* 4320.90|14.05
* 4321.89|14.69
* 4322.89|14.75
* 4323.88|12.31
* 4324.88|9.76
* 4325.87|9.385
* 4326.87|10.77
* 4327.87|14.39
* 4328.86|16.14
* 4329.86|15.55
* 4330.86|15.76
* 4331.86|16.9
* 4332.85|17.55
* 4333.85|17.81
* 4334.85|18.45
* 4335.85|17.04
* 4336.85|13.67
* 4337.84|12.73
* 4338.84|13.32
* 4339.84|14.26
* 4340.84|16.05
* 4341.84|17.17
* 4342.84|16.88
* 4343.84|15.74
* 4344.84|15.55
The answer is 4.4 Ang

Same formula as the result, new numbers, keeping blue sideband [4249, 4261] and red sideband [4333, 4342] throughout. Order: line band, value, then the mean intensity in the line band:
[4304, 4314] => 1.3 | 11.6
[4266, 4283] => 0.8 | 9.89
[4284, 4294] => 1.4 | 9.91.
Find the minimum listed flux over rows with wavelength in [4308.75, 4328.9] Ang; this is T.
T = 9.008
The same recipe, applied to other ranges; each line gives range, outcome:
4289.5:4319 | 7.206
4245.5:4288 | 5.91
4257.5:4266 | 8.881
